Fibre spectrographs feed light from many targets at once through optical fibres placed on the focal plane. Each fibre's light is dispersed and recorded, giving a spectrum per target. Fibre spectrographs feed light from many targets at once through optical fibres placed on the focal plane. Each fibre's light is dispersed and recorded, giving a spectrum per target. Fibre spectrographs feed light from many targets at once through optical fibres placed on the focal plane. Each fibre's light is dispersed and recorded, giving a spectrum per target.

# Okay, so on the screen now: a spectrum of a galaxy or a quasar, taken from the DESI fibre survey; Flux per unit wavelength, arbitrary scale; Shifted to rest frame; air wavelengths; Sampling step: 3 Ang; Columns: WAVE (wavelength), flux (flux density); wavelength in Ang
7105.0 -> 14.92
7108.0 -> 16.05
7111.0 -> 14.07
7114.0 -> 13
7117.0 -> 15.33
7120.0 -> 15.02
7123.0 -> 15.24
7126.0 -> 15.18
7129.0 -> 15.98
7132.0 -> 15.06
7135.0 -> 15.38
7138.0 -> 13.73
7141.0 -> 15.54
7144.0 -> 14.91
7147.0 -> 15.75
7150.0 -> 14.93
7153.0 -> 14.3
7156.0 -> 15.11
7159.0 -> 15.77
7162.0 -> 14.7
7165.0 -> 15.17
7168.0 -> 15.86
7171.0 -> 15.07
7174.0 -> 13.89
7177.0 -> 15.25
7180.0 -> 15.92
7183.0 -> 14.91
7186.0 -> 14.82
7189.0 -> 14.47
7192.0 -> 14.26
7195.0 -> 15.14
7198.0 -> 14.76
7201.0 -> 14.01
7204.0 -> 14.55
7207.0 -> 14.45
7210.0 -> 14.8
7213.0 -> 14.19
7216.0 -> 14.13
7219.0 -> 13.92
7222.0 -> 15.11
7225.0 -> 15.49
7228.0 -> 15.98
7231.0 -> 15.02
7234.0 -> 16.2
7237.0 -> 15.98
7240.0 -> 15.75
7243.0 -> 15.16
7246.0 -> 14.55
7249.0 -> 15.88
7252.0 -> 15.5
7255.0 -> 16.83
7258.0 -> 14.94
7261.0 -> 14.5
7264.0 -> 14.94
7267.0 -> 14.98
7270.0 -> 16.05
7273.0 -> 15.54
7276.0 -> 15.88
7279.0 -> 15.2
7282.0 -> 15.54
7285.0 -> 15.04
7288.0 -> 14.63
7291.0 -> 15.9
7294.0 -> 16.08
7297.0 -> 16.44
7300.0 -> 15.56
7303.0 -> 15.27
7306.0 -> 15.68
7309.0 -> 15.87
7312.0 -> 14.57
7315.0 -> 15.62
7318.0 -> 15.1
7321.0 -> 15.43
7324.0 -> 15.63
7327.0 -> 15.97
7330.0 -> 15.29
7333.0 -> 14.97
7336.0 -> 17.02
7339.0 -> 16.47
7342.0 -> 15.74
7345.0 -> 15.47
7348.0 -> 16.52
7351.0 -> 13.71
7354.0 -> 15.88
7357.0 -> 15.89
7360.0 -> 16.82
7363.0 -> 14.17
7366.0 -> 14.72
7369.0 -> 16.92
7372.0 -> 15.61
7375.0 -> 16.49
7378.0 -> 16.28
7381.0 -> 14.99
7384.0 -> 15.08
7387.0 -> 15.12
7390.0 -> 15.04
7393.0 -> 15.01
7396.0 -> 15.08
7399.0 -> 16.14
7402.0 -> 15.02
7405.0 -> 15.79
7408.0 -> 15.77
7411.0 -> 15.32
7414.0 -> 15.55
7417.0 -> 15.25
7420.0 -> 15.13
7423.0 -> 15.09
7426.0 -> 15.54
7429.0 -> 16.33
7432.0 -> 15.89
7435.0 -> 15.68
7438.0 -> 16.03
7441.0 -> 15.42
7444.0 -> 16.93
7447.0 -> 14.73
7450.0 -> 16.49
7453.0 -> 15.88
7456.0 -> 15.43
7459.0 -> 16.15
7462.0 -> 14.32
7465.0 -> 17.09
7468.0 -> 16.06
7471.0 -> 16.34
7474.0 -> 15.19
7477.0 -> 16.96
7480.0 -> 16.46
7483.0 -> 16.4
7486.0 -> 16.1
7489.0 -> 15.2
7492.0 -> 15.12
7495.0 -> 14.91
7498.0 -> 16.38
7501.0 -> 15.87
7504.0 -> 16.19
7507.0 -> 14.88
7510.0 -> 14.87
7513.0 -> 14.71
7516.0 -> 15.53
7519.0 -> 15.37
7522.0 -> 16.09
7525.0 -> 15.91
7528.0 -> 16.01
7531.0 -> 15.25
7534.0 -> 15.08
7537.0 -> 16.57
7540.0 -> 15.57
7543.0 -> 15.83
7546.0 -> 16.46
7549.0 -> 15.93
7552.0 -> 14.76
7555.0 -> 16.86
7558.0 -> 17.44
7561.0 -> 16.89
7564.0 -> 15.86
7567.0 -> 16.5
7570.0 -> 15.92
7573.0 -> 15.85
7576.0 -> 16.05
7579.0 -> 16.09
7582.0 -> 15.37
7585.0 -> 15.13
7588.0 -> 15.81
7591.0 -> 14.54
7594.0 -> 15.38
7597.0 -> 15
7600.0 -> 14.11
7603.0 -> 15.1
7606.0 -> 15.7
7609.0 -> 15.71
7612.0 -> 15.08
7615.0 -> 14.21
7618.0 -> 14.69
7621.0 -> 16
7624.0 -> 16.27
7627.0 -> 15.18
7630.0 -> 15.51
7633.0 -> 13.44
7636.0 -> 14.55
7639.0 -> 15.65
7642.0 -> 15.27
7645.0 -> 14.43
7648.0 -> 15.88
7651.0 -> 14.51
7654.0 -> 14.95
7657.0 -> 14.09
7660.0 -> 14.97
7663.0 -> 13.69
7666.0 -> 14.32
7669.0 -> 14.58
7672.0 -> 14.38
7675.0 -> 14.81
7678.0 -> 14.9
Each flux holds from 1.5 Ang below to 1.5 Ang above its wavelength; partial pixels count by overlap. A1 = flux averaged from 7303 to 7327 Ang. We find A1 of 15.4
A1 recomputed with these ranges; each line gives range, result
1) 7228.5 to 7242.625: 15.7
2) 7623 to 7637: 15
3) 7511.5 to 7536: 15.5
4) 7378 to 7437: 15.4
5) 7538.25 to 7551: 15.9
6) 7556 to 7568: 16.7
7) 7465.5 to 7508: 15.9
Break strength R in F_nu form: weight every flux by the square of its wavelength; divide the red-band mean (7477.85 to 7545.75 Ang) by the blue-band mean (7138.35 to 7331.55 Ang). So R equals 1.11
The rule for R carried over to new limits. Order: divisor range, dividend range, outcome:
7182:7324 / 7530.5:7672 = 1.11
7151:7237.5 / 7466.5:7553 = 1.15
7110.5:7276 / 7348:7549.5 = 1.12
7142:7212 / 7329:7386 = 1.11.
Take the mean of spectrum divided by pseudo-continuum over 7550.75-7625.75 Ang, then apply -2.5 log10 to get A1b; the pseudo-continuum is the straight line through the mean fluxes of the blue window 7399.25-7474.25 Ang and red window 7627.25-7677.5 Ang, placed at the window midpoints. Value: -0.04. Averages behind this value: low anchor 15.7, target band 15.6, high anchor 14.7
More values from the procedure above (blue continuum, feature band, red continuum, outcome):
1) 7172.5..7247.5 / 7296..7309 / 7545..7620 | -0.05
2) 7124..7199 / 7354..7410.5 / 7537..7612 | -0.01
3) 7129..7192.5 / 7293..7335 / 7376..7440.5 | -0.02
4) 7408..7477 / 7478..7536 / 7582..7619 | -0.01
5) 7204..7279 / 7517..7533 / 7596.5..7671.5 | -0.05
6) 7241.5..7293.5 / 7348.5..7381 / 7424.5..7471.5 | 0.00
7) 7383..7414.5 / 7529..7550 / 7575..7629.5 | -0.03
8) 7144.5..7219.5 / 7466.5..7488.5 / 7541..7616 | -0.05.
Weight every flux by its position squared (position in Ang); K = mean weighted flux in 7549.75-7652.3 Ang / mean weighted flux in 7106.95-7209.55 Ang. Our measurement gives 1.2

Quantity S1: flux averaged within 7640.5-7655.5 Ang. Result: 15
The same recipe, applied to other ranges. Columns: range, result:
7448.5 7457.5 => 15.9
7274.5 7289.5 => 15.3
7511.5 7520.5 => 15.2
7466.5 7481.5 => 16.2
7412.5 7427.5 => 15.3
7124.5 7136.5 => 15.4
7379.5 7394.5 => 15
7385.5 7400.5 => 15.3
